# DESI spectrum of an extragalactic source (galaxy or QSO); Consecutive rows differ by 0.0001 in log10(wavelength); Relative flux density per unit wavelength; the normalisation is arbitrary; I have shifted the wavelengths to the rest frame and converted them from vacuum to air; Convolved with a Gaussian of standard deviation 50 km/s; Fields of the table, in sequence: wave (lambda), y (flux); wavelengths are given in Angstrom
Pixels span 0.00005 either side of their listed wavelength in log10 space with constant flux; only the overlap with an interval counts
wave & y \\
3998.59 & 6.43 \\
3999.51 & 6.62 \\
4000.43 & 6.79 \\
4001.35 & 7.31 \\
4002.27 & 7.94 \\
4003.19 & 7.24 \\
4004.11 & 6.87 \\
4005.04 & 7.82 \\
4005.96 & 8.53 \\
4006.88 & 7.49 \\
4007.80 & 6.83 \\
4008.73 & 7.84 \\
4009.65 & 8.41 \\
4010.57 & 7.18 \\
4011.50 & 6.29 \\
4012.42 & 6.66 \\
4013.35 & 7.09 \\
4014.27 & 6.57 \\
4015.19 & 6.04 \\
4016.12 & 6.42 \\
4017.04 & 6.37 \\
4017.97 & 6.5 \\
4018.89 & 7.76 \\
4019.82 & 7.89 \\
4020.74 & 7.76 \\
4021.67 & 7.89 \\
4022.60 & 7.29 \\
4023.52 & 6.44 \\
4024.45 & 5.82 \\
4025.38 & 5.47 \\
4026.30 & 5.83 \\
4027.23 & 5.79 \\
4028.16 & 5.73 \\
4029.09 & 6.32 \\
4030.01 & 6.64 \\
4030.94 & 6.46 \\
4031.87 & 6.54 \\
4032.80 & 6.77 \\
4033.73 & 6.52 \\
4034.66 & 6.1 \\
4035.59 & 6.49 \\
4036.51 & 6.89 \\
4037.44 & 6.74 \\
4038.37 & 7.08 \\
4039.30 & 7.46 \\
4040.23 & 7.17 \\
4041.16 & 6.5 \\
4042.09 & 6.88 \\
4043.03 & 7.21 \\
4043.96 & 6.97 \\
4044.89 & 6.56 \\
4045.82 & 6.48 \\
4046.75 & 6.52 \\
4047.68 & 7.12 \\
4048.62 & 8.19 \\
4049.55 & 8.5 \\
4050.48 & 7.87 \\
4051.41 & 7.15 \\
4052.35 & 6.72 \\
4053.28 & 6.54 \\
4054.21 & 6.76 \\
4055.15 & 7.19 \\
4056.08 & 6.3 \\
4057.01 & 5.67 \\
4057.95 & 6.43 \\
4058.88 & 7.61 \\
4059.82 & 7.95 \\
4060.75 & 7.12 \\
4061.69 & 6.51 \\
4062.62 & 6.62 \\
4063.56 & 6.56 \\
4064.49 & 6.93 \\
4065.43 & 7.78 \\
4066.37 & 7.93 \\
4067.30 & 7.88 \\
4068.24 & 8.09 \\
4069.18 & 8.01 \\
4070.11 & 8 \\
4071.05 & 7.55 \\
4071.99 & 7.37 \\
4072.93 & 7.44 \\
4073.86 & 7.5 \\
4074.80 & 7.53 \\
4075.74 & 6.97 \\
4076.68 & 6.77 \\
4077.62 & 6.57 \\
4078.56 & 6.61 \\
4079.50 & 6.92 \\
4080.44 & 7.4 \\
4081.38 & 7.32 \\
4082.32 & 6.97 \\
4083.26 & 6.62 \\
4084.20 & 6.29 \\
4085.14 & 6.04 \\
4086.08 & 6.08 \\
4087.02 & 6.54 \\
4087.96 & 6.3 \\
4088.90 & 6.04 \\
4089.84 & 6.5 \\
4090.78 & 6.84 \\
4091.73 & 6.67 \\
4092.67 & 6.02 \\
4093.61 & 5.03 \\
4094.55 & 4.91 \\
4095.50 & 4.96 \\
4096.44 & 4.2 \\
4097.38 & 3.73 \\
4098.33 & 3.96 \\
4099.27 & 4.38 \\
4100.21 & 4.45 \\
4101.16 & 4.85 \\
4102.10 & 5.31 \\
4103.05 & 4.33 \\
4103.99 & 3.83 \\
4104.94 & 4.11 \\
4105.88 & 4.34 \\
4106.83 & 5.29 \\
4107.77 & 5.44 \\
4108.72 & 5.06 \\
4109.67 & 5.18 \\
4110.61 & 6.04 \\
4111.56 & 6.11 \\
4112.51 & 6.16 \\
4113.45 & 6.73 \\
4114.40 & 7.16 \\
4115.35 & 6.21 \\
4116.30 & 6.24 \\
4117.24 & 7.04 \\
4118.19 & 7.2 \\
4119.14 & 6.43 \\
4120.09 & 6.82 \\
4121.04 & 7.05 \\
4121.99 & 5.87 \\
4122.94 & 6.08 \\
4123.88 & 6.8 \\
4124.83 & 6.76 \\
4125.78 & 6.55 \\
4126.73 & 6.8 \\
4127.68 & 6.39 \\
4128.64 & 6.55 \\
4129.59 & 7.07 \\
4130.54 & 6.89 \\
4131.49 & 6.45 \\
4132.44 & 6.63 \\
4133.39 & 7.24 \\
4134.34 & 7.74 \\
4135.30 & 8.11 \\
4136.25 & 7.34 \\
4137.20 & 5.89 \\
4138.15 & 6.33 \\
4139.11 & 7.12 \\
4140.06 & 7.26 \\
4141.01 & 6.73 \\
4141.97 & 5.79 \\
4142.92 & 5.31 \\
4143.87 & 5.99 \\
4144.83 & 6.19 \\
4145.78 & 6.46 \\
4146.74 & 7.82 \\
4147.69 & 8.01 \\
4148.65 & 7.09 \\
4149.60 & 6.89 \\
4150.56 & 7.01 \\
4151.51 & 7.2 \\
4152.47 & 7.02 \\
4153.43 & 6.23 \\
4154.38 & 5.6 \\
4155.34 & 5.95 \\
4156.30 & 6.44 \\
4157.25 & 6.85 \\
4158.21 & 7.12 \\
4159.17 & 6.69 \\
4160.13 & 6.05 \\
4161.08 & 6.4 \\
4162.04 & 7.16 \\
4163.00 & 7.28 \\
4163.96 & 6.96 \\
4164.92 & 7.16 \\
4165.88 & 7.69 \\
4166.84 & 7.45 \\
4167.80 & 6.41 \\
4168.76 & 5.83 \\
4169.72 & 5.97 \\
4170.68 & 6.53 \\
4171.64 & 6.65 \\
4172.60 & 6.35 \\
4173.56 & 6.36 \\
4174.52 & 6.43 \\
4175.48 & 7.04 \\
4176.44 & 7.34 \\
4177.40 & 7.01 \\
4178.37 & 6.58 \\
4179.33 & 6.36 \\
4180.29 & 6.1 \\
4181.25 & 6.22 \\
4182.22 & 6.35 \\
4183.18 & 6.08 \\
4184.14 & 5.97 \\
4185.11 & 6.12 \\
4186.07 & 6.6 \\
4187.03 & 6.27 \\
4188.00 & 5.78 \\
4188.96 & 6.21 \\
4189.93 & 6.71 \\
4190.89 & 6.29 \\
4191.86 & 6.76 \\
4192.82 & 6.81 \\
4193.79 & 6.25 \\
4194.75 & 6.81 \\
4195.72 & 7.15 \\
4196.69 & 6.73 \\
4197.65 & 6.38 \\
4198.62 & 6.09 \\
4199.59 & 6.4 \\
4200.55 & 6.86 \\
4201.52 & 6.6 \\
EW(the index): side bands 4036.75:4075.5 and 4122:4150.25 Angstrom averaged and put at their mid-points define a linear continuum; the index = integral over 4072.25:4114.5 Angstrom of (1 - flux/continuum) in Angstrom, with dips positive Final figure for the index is 6.88 Angstrom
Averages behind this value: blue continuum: 7.18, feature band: 5.85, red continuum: 6.76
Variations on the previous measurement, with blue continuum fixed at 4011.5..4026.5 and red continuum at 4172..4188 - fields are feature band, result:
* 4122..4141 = -0.85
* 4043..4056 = -0.81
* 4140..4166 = -0.89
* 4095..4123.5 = 4.66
